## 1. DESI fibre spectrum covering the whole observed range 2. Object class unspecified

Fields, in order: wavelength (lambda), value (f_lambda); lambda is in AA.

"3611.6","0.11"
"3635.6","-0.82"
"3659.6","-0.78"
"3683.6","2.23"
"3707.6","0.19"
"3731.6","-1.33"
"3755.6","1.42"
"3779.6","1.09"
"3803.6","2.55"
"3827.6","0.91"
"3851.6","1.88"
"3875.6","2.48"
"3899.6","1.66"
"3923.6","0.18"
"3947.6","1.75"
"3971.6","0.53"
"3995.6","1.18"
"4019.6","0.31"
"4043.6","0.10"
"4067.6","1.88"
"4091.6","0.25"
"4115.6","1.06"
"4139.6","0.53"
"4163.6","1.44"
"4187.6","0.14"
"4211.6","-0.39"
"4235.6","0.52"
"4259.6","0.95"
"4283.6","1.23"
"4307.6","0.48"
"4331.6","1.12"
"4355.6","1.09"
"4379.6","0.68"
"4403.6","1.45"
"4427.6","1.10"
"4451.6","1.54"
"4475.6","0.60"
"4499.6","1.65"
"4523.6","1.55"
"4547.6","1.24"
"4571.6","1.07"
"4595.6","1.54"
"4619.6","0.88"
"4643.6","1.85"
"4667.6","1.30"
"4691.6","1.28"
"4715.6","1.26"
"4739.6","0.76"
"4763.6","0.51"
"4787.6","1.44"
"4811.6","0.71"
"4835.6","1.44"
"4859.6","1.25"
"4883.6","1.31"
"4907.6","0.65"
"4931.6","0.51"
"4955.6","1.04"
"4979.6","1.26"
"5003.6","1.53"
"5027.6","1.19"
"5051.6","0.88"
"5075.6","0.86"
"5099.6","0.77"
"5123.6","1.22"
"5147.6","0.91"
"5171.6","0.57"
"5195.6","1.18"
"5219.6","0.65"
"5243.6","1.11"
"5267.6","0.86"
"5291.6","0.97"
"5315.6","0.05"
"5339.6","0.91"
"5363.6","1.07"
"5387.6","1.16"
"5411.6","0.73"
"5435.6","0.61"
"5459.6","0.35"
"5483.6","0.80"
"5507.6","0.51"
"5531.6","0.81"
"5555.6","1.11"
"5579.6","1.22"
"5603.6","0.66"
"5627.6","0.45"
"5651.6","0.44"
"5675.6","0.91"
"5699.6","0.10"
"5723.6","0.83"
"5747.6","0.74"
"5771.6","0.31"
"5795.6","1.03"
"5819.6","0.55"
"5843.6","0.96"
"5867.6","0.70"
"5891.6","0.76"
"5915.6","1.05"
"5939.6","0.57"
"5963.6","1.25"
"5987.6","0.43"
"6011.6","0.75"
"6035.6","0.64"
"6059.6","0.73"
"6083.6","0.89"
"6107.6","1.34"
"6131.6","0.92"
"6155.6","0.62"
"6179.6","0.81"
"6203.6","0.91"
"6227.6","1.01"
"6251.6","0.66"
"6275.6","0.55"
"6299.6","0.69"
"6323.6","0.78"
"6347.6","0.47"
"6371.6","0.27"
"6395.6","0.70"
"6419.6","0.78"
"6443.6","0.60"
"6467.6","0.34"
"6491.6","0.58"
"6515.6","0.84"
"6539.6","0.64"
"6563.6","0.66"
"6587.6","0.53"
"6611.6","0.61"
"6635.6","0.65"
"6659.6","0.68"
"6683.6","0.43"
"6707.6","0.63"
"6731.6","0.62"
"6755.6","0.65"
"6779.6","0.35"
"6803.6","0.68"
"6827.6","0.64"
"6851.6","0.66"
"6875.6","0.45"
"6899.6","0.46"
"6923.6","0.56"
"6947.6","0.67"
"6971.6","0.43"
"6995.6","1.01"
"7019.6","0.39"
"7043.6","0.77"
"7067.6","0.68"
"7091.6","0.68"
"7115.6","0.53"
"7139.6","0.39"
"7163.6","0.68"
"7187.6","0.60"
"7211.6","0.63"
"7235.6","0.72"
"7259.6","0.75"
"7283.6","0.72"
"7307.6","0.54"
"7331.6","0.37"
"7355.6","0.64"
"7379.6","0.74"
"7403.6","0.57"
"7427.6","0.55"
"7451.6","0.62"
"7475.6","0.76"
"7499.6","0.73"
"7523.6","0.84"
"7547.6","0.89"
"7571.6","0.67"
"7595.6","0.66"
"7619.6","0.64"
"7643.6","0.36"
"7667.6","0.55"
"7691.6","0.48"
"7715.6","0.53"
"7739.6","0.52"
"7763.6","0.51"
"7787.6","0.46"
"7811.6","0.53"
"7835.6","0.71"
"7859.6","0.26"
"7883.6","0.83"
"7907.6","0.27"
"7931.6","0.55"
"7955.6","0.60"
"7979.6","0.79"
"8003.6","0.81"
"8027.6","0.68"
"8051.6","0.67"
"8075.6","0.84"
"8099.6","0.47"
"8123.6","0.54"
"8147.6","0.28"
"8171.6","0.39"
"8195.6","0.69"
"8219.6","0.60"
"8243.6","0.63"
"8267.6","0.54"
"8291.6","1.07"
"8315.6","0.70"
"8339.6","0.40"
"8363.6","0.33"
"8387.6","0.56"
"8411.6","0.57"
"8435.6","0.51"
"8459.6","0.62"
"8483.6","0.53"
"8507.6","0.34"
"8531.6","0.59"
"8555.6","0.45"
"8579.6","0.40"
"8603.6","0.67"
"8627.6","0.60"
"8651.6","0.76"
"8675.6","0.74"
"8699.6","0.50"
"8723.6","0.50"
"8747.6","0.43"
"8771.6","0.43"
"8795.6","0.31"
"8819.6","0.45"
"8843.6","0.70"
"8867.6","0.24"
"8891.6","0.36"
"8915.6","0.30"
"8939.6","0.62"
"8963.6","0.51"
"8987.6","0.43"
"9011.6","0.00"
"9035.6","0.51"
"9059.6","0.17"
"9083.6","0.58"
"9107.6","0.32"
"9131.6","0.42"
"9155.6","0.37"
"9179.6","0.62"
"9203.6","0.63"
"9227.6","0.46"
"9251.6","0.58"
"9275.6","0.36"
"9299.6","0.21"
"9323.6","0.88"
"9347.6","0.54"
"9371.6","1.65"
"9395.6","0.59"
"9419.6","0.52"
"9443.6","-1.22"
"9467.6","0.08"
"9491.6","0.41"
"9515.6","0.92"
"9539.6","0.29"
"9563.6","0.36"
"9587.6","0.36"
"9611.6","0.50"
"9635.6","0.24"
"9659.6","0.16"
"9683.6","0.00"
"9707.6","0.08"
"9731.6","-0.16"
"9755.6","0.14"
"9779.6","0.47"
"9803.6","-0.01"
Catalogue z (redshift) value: 0.14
